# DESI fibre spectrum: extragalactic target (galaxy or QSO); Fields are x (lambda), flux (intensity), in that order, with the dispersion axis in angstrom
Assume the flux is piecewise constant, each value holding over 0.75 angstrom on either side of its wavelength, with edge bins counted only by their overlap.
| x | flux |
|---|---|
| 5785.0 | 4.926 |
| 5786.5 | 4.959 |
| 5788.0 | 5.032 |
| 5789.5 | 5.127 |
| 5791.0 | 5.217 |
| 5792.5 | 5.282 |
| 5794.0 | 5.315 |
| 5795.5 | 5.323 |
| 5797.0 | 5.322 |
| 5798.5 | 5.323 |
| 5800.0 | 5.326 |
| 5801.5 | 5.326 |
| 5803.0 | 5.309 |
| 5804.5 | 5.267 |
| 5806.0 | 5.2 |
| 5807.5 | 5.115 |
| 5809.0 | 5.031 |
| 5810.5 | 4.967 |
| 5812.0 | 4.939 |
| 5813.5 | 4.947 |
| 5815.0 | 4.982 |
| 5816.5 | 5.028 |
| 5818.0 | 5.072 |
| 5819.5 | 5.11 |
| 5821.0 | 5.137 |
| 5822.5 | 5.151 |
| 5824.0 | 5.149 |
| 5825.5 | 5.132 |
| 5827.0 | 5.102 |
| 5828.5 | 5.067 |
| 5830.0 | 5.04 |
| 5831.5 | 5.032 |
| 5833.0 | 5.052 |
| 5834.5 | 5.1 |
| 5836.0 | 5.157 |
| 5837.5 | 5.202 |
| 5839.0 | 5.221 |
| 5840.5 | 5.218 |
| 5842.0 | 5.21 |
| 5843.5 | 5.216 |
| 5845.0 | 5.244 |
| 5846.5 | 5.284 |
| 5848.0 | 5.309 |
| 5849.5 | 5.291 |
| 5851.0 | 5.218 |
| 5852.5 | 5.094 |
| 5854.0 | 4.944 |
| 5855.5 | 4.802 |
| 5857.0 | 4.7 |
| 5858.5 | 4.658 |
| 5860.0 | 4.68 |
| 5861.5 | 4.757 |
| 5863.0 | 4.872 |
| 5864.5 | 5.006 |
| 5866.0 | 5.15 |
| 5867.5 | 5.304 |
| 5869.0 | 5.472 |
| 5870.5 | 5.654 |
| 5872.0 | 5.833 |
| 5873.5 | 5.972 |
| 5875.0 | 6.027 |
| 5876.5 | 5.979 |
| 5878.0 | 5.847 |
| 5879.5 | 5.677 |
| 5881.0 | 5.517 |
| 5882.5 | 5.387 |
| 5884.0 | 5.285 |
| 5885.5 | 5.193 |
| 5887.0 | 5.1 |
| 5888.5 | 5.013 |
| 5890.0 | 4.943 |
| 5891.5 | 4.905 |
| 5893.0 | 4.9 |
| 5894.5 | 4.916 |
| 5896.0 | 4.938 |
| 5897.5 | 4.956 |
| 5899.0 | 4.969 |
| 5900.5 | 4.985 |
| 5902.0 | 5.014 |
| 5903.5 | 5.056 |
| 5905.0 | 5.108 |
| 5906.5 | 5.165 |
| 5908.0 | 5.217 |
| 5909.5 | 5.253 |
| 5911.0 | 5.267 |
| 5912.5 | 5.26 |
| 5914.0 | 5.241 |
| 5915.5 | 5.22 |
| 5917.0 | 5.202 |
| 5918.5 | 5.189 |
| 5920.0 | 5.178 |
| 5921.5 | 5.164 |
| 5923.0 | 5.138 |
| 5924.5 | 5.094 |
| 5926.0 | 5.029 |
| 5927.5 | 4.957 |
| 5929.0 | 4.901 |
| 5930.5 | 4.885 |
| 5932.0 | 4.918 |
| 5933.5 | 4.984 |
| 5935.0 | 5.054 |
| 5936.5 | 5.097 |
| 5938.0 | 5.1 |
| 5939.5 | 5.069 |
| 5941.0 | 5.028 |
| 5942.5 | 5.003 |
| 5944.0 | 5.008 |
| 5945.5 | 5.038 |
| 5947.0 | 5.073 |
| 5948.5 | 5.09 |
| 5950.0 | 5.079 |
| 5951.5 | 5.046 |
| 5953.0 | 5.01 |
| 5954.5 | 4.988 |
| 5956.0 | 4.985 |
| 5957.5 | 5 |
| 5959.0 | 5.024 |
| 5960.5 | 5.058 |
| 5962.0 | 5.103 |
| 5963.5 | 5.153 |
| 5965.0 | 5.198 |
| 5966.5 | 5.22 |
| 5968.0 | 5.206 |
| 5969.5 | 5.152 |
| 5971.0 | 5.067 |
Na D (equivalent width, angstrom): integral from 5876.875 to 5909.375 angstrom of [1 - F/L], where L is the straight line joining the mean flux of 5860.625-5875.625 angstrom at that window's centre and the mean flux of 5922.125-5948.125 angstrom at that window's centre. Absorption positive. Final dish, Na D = 0.6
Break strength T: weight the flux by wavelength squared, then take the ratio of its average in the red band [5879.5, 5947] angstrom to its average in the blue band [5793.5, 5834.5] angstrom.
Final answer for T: 1.03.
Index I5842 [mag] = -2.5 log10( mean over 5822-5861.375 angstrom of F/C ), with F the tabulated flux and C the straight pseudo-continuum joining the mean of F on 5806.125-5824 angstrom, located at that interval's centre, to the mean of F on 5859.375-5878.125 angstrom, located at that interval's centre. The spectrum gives 0.03 mag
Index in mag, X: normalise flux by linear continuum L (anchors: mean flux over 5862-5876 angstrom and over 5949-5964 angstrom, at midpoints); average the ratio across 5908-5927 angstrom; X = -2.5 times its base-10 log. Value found 0.01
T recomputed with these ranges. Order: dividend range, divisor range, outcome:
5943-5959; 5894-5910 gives 1.01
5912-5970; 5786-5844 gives 1.03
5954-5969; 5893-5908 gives 1.04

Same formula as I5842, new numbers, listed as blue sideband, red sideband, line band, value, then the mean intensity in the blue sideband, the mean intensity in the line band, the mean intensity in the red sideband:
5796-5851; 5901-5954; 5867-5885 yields -0.11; 5.16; 5.66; 5.09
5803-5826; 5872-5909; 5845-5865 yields 0.04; 5.09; 4.98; 5.26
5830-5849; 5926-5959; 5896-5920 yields -0.01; 5.18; 5.14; 5.02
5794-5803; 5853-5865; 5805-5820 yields 0.03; 5.32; 5.04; 4.8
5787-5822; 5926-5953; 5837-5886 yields -0.04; 5.16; 5.28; 5.02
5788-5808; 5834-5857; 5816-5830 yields 0.02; 5.26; 5.1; 5.15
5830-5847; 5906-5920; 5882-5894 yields 0.03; 5.17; 5.08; 5.22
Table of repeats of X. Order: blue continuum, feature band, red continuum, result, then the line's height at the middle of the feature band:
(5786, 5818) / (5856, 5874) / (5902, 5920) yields 0.00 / 5.18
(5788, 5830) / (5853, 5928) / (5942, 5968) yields -0.02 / 5.11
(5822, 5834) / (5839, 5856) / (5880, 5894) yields -0.01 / 5.11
